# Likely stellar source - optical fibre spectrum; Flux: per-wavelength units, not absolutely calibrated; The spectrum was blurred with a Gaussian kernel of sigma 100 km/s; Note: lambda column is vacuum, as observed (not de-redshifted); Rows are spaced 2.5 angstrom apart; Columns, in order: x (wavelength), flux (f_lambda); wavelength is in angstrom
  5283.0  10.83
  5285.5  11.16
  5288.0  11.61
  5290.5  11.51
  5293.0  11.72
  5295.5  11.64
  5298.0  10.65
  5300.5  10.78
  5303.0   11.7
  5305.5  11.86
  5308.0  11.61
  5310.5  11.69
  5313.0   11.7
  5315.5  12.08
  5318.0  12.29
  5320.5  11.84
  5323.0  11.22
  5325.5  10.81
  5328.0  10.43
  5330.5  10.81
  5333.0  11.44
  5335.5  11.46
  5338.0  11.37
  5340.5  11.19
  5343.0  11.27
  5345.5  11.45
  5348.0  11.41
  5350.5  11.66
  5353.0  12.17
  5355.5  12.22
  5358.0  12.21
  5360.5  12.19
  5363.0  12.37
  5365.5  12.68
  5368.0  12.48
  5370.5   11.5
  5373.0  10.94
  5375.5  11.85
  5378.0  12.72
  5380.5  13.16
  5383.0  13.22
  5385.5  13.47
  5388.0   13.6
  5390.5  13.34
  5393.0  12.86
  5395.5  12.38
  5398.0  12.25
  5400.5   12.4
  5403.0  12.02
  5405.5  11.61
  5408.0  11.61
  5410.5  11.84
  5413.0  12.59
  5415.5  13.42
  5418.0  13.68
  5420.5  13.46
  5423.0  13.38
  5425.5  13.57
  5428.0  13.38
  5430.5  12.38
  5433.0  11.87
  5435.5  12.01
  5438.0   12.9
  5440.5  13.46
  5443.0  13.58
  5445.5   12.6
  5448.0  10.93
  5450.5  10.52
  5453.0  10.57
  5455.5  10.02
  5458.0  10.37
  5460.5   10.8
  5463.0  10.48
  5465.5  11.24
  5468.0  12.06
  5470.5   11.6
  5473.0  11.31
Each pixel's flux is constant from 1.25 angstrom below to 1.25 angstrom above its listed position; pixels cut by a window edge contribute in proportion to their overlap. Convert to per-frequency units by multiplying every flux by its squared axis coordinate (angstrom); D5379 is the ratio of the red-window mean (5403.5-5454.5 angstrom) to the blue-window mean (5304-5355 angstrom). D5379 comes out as 1.12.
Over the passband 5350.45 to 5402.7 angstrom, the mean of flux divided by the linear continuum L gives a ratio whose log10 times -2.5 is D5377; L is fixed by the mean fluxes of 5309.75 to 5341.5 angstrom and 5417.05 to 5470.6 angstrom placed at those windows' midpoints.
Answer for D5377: -0.07 mag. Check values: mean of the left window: 11.4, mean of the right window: 12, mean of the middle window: 12.5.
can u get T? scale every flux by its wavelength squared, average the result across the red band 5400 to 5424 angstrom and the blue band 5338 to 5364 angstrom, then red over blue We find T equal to 1.1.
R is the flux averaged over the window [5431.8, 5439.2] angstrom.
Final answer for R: 12.3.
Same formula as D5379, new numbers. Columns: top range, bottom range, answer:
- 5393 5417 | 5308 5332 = 1.11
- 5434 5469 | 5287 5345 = 1.06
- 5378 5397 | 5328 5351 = 1.18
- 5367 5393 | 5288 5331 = 1.13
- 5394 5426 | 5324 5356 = 1.14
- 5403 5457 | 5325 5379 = 1.09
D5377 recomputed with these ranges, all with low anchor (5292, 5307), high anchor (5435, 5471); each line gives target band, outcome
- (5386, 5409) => -0.092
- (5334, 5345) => 0.009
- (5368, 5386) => -0.083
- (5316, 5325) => -0.030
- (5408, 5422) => -0.123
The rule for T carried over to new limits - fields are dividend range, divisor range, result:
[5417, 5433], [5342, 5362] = 1.14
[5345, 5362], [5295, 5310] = 1.07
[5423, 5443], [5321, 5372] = 1.14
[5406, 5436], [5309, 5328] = 1.14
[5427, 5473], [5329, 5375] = 1.03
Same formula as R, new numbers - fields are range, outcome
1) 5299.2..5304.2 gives 11.2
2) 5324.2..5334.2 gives 10.9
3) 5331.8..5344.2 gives 11.3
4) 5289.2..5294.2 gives 11.6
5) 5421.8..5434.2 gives 12.9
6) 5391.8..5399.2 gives 12.5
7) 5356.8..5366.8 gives 12.4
